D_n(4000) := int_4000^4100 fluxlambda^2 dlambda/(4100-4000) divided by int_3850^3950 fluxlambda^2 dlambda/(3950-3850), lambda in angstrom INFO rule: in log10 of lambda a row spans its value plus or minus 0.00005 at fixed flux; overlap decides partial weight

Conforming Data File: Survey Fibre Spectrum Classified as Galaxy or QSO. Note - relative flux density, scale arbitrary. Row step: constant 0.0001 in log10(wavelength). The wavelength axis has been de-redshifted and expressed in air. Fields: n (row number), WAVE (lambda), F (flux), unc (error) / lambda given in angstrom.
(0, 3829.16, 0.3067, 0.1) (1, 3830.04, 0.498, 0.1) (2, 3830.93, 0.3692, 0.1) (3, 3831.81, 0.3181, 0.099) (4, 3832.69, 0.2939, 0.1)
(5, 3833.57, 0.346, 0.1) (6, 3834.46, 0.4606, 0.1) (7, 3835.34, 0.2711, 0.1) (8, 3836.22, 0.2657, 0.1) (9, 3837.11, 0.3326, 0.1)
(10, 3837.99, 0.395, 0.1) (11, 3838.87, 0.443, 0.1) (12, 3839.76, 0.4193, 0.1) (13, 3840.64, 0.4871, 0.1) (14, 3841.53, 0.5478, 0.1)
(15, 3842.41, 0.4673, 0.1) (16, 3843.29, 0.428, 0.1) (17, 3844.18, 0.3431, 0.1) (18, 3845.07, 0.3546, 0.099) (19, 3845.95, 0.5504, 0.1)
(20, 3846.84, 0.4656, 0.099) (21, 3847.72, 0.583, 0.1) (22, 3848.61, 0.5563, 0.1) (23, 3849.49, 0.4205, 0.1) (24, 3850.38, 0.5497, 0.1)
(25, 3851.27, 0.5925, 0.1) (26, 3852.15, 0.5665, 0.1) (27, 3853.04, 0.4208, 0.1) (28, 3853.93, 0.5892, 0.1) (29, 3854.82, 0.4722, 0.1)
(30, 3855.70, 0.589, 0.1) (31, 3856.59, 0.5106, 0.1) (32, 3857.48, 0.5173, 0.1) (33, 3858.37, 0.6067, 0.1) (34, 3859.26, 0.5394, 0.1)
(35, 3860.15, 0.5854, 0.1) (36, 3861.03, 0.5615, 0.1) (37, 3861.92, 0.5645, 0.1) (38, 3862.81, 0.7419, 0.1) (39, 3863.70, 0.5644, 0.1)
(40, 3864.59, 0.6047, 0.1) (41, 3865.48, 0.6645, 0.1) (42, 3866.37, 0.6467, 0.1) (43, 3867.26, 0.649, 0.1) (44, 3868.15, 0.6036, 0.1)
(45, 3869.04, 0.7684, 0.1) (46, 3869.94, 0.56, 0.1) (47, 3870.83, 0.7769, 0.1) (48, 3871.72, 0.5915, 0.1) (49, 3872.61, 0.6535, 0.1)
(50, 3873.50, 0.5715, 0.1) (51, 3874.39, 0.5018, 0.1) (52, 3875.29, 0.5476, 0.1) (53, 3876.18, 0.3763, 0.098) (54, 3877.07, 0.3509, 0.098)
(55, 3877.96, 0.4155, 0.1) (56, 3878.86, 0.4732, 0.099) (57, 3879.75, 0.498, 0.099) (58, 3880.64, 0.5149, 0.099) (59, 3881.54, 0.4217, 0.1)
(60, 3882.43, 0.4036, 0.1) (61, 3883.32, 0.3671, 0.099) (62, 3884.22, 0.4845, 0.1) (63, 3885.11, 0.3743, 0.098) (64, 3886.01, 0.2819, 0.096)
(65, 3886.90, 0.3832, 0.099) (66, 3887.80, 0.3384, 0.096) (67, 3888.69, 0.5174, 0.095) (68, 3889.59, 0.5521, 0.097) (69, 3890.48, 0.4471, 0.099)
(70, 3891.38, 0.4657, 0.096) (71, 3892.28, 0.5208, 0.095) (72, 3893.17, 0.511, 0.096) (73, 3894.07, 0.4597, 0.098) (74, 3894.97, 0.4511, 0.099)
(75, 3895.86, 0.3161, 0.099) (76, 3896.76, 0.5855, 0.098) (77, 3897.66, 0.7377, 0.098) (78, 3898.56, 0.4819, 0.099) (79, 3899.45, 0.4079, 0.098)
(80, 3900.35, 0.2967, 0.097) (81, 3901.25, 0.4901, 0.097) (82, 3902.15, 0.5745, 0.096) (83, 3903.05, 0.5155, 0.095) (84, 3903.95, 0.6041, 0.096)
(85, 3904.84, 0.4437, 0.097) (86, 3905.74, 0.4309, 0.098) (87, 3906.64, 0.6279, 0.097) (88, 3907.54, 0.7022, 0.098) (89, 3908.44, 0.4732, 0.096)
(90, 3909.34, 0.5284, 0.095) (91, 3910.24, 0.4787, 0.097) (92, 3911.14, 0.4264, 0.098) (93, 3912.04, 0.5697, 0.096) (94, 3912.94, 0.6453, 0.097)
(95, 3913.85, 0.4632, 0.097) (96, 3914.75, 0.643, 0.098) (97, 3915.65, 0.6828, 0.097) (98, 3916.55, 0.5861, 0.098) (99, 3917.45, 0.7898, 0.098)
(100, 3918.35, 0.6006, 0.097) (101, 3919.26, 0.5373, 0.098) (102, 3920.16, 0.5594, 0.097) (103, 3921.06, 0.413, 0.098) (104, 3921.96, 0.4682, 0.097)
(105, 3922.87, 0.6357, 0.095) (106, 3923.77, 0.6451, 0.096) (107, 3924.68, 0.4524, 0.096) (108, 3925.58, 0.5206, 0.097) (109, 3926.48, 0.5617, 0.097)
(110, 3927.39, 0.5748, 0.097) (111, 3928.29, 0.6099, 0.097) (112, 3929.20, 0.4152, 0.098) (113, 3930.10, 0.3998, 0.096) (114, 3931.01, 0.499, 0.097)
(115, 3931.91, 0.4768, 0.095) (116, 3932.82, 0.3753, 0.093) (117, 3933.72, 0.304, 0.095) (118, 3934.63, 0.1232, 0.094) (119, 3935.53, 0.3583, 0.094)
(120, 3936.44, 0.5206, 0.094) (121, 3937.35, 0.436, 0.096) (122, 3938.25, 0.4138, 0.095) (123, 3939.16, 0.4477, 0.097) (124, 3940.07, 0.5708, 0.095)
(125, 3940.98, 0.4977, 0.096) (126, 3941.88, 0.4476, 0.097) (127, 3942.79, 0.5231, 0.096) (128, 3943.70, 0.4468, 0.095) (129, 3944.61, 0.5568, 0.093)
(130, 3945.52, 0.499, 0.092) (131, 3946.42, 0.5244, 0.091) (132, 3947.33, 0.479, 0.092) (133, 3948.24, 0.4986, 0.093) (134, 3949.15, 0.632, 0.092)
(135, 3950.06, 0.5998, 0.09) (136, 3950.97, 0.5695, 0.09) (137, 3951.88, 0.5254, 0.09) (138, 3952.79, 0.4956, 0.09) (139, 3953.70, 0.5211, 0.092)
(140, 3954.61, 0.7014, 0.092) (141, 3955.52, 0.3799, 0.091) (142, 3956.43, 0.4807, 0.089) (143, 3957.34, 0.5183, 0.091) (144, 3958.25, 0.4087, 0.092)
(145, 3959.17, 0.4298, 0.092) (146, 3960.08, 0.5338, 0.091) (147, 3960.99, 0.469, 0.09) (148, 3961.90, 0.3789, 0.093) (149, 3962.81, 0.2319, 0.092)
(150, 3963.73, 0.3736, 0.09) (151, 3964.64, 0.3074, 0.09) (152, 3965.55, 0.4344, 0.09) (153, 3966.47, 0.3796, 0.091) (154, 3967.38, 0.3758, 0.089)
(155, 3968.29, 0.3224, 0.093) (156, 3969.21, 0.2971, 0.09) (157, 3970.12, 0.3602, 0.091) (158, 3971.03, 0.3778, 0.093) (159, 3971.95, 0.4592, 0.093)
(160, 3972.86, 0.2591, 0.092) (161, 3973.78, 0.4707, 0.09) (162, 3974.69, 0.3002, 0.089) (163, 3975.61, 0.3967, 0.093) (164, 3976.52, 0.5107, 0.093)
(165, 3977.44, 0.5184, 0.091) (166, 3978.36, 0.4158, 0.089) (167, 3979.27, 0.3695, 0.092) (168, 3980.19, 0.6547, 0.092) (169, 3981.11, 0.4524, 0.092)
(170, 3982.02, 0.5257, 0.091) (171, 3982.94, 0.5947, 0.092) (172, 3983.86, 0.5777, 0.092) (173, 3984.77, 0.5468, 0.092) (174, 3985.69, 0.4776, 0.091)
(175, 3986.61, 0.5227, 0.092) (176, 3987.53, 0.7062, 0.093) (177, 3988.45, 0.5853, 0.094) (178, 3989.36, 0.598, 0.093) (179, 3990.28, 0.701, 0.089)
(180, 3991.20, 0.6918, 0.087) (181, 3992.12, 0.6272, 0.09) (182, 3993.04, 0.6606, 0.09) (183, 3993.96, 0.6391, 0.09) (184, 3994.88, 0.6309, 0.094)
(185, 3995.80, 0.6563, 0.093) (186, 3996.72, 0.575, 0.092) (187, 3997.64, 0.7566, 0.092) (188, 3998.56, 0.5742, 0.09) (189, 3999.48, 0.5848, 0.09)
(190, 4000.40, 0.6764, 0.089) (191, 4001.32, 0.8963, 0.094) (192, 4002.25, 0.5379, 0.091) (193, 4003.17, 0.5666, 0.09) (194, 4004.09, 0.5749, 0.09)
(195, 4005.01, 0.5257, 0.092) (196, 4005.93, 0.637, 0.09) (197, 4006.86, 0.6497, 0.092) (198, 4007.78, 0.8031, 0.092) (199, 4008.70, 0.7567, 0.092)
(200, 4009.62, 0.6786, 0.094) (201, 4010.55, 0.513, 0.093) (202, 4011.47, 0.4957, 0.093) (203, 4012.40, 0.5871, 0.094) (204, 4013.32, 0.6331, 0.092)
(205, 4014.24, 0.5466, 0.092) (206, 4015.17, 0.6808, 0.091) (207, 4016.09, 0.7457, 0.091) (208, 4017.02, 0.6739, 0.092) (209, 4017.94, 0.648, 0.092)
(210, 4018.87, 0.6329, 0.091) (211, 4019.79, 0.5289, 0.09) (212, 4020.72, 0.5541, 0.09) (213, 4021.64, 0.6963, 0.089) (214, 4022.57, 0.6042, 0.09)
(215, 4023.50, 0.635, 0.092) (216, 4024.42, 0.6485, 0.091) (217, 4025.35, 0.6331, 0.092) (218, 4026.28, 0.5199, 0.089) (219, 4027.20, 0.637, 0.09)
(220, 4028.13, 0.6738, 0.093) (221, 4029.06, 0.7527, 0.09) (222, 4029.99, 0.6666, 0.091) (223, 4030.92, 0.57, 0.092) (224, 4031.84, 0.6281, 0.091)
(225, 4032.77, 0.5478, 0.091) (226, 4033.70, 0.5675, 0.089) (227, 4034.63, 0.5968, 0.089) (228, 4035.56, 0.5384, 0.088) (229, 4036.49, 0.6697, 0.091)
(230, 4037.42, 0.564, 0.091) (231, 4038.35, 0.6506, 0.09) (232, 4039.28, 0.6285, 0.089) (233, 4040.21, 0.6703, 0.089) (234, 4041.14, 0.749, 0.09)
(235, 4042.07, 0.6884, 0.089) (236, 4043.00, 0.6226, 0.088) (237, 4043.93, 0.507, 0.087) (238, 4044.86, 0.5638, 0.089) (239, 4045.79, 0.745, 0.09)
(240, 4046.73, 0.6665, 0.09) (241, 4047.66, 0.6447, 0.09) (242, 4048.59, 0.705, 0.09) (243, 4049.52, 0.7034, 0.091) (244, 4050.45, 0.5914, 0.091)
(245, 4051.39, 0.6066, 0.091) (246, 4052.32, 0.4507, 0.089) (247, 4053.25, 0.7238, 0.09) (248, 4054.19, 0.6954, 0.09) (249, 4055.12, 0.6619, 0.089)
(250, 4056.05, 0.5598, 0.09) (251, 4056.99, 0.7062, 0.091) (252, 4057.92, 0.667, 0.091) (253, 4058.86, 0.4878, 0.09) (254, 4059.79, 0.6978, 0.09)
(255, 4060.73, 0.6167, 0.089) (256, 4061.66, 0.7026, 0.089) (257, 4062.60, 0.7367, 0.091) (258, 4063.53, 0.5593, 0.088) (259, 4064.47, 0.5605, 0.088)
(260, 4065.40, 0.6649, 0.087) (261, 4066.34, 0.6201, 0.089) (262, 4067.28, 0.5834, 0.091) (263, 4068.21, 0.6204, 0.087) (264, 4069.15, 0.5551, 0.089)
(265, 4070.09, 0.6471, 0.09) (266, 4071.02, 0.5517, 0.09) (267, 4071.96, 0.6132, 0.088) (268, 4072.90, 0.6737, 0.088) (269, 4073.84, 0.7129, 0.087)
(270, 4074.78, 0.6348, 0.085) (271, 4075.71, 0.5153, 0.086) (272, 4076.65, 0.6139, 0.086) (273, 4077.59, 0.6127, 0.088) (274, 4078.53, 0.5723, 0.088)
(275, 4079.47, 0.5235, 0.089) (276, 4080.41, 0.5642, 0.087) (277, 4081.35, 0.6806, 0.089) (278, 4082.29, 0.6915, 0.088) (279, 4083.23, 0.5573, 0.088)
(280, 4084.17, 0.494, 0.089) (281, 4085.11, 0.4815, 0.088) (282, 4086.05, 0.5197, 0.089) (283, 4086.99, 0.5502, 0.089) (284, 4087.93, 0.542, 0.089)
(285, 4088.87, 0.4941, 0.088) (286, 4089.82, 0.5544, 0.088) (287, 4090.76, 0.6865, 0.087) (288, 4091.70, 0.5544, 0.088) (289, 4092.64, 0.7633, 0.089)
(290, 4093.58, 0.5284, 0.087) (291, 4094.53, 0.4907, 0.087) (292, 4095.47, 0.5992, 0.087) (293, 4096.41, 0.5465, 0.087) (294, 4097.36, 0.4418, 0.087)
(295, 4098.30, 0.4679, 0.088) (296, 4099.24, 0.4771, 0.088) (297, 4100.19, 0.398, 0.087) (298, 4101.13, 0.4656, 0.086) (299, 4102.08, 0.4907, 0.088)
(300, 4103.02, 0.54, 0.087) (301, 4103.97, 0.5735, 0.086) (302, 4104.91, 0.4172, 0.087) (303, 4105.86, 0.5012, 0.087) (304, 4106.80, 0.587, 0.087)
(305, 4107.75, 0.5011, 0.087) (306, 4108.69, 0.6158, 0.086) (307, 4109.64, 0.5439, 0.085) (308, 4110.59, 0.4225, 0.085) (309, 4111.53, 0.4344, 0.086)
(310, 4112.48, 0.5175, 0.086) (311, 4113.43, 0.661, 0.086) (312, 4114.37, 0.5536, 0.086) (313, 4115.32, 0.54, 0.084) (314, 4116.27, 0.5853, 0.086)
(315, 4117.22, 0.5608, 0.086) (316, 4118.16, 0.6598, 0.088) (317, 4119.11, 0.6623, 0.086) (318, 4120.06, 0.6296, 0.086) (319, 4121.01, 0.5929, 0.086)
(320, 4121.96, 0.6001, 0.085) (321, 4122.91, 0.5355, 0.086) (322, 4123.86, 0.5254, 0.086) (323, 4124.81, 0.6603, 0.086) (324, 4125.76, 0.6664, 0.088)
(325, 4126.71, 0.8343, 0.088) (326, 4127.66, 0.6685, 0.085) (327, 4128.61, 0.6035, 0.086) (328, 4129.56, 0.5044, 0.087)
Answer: 1.28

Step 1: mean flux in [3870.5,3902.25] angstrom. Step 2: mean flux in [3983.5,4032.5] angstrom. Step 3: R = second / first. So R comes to 1.33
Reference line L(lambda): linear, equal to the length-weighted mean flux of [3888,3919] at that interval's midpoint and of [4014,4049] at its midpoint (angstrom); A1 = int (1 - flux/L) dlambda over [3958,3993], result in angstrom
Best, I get 7.2 angstrom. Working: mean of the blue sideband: 0.529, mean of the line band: 0.467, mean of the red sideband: 0.632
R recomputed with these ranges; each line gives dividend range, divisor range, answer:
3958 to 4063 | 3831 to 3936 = 1.16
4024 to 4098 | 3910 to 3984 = 1.28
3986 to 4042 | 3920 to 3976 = 1.39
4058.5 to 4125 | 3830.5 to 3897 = 1.17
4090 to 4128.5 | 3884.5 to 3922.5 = 1.11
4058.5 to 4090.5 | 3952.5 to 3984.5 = 1.36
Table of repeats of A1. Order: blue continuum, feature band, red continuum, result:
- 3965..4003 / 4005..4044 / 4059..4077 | -3.7 angstrom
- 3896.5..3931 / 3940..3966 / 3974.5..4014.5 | 3.8 angstrom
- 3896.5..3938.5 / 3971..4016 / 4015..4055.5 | 1.0 angstrom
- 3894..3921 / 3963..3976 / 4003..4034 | 5.0 angstrom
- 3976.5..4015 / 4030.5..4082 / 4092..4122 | -4.8 angstrom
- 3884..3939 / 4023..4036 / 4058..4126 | -1.7 angstrom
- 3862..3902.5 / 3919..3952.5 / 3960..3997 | 0.5 angstrom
